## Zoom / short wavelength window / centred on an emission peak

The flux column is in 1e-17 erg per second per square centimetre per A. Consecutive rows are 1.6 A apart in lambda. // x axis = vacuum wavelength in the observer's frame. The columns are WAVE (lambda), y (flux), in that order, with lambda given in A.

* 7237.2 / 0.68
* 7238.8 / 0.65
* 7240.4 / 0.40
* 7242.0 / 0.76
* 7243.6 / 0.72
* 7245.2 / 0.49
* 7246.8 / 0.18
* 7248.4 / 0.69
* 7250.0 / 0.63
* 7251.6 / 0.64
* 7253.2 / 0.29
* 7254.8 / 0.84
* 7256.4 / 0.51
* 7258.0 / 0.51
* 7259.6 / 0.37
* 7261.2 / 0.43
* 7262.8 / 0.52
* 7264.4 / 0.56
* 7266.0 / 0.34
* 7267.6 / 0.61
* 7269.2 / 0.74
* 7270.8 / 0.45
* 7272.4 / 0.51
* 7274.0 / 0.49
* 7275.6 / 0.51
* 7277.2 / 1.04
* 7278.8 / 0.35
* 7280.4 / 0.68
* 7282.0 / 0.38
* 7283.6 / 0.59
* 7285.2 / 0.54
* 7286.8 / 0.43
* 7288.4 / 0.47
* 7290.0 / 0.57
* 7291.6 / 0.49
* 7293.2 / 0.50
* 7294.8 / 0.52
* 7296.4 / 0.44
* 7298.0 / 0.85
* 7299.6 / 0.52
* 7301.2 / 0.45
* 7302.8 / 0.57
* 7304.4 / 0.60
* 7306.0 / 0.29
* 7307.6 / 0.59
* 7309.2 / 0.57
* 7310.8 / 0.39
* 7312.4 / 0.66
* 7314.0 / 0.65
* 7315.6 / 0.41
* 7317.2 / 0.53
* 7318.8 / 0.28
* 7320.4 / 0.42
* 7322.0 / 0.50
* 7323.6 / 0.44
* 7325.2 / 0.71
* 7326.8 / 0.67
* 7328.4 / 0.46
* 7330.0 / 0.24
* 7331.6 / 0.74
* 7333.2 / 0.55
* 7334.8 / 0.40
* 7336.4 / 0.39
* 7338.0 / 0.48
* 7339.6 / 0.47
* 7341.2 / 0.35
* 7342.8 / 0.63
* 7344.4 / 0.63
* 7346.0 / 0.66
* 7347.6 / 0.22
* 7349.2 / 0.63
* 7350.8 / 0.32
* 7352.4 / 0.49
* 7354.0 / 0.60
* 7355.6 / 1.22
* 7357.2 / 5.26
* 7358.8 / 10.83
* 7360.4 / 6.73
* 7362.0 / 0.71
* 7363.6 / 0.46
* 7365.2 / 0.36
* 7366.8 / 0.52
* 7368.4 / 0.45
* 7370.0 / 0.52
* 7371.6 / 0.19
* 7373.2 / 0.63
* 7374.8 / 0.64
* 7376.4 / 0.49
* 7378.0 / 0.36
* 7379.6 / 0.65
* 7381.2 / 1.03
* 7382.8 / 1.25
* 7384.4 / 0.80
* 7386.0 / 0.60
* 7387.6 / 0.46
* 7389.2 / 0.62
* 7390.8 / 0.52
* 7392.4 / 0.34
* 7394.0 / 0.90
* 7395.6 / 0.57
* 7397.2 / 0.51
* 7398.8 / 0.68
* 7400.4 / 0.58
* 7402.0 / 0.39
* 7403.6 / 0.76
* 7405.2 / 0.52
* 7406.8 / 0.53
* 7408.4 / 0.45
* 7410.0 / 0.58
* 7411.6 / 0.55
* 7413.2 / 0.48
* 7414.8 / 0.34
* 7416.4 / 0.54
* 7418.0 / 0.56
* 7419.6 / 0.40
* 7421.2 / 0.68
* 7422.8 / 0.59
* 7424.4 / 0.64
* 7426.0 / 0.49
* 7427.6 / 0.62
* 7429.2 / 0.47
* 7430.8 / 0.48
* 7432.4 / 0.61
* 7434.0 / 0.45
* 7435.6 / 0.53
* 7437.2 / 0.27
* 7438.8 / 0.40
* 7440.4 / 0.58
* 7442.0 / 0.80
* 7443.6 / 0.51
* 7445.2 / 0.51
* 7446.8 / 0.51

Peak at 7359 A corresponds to Halpha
